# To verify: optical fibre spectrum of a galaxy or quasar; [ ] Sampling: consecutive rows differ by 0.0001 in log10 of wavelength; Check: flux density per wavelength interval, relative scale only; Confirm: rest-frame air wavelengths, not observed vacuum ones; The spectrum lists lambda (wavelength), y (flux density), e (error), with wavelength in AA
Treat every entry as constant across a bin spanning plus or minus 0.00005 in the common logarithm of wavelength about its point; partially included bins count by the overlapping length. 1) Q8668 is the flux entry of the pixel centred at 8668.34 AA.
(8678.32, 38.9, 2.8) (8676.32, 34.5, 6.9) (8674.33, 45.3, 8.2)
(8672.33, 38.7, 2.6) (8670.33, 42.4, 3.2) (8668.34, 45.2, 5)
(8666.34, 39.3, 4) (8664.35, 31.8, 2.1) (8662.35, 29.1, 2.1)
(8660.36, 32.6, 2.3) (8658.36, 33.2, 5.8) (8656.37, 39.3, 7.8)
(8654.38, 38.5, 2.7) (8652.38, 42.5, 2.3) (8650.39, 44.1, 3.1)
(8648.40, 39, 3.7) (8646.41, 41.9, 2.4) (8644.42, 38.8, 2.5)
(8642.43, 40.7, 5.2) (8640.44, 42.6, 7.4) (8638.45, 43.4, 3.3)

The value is 45.2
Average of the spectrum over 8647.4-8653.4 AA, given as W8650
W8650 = 41.8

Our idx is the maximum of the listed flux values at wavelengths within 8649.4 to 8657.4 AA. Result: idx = 44.1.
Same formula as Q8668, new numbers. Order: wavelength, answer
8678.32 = 38.9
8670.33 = 42.4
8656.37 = 39.3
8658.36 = 33.2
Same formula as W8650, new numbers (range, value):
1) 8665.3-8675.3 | 42.1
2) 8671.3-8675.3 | 41.9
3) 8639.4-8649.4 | 40.6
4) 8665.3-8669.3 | 42.1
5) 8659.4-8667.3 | 33.2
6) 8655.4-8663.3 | 33.6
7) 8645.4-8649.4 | 40.5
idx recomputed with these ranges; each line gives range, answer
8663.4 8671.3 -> 45.2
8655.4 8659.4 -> 39.3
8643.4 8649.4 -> 41.9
